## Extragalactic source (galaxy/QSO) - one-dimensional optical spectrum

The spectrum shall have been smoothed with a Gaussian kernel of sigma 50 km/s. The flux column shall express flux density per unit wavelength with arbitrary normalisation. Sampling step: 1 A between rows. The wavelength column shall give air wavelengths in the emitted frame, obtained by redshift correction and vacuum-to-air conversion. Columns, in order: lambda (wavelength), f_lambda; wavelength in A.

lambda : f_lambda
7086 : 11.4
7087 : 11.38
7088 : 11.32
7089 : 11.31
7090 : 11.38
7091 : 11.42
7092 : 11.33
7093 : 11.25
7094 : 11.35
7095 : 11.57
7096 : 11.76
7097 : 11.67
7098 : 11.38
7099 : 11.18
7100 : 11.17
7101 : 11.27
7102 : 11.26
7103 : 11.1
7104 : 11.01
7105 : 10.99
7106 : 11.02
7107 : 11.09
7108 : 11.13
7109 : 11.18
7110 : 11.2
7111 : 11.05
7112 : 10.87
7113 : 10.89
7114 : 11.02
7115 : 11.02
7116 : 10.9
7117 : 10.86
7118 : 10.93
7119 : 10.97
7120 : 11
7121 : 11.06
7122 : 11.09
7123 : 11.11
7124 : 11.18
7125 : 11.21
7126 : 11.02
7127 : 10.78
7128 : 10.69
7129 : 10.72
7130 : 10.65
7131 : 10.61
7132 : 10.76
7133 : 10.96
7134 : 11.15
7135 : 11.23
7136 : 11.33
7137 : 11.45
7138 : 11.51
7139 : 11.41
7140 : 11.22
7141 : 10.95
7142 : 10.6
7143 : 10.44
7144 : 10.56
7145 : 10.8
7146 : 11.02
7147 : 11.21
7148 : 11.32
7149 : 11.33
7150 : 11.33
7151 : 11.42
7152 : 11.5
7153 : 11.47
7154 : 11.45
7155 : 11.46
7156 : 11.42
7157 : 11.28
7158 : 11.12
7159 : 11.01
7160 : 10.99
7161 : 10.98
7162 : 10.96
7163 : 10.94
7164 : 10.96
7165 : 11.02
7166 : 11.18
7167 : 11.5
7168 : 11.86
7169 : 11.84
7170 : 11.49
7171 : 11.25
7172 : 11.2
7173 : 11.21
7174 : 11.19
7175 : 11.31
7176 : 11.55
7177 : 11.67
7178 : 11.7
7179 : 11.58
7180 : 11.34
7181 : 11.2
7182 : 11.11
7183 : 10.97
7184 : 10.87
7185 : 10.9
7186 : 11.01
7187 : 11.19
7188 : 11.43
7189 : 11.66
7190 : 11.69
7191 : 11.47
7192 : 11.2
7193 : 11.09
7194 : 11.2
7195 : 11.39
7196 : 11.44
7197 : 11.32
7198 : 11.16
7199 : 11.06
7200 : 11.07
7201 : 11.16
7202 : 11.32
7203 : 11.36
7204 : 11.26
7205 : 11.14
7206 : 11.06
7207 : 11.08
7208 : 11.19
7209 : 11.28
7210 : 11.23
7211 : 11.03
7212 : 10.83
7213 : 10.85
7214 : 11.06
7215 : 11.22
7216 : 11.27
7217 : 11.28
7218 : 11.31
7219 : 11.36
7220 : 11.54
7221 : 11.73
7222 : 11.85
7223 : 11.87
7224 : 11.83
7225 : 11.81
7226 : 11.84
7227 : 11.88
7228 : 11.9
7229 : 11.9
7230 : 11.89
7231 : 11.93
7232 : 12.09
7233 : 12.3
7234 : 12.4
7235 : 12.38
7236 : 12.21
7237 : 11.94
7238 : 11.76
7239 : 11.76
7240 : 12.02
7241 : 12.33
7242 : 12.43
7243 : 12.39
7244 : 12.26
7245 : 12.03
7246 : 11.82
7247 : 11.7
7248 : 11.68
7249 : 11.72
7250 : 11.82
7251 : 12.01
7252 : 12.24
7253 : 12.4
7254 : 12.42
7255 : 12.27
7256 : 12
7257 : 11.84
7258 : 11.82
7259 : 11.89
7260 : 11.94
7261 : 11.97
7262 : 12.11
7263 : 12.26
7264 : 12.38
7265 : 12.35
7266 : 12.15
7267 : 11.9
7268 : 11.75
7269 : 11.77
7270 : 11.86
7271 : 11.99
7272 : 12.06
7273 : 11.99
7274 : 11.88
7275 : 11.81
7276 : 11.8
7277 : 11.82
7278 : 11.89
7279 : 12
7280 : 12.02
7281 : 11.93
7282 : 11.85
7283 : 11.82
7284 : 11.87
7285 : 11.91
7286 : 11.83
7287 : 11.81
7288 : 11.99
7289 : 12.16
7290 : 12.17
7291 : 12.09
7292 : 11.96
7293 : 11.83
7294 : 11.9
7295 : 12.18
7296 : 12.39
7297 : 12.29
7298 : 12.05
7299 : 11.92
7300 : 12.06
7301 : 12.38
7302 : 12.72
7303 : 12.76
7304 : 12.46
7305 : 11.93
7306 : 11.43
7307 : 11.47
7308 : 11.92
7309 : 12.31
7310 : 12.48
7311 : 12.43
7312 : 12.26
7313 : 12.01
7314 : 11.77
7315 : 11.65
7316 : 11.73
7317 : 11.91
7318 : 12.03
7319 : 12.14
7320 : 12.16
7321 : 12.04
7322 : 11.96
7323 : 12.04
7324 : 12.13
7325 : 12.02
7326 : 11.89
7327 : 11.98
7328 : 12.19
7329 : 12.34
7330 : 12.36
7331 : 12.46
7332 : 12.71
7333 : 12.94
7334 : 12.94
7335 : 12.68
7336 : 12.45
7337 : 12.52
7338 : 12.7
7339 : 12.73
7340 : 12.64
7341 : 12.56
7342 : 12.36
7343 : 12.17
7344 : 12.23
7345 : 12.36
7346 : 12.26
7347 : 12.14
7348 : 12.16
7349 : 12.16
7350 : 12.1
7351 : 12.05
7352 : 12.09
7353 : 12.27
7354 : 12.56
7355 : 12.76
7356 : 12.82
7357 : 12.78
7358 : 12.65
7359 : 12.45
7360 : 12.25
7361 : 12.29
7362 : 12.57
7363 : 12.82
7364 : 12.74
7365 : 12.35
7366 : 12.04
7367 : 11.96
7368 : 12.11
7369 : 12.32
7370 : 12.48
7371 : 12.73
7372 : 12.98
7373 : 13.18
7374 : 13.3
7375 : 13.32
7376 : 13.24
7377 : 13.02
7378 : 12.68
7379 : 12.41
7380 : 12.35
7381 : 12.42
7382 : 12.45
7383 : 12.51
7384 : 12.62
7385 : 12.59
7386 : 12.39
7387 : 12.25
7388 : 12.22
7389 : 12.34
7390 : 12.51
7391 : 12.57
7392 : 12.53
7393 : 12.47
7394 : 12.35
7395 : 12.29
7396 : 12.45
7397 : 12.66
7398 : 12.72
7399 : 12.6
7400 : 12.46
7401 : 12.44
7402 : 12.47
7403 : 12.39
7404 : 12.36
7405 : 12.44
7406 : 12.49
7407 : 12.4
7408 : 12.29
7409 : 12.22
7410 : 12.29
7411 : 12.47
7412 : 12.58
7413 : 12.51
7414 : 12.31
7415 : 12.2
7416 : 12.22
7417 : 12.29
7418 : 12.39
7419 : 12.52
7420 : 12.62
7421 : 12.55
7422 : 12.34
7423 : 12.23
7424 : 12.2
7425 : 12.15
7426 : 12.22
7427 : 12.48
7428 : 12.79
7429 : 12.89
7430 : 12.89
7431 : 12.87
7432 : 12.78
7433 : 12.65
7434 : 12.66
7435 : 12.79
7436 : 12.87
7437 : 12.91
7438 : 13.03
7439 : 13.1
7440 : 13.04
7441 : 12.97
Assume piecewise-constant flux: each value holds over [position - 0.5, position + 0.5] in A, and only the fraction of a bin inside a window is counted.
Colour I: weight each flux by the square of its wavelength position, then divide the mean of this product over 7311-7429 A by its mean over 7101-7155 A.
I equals 1.20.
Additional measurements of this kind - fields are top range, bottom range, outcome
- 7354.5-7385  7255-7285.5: 1.08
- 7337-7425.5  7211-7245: 1.10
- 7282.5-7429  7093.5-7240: 1.15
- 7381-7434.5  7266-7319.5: 1.07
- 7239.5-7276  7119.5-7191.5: 1.11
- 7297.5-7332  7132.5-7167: 1.14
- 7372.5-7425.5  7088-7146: 1.22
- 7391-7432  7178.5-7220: 1.18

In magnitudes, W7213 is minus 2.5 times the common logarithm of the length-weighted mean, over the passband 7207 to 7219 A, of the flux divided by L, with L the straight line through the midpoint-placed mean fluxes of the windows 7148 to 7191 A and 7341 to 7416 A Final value 0.04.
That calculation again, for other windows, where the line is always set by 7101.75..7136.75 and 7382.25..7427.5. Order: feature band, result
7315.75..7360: -0.02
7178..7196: 0.01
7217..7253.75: -0.03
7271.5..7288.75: -0.01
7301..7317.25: -0.01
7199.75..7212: 0.03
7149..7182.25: -0.01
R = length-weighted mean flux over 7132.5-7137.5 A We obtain 11.2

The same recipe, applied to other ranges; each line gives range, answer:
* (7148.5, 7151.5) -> 11.4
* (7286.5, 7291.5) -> 12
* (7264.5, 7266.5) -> 12.2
